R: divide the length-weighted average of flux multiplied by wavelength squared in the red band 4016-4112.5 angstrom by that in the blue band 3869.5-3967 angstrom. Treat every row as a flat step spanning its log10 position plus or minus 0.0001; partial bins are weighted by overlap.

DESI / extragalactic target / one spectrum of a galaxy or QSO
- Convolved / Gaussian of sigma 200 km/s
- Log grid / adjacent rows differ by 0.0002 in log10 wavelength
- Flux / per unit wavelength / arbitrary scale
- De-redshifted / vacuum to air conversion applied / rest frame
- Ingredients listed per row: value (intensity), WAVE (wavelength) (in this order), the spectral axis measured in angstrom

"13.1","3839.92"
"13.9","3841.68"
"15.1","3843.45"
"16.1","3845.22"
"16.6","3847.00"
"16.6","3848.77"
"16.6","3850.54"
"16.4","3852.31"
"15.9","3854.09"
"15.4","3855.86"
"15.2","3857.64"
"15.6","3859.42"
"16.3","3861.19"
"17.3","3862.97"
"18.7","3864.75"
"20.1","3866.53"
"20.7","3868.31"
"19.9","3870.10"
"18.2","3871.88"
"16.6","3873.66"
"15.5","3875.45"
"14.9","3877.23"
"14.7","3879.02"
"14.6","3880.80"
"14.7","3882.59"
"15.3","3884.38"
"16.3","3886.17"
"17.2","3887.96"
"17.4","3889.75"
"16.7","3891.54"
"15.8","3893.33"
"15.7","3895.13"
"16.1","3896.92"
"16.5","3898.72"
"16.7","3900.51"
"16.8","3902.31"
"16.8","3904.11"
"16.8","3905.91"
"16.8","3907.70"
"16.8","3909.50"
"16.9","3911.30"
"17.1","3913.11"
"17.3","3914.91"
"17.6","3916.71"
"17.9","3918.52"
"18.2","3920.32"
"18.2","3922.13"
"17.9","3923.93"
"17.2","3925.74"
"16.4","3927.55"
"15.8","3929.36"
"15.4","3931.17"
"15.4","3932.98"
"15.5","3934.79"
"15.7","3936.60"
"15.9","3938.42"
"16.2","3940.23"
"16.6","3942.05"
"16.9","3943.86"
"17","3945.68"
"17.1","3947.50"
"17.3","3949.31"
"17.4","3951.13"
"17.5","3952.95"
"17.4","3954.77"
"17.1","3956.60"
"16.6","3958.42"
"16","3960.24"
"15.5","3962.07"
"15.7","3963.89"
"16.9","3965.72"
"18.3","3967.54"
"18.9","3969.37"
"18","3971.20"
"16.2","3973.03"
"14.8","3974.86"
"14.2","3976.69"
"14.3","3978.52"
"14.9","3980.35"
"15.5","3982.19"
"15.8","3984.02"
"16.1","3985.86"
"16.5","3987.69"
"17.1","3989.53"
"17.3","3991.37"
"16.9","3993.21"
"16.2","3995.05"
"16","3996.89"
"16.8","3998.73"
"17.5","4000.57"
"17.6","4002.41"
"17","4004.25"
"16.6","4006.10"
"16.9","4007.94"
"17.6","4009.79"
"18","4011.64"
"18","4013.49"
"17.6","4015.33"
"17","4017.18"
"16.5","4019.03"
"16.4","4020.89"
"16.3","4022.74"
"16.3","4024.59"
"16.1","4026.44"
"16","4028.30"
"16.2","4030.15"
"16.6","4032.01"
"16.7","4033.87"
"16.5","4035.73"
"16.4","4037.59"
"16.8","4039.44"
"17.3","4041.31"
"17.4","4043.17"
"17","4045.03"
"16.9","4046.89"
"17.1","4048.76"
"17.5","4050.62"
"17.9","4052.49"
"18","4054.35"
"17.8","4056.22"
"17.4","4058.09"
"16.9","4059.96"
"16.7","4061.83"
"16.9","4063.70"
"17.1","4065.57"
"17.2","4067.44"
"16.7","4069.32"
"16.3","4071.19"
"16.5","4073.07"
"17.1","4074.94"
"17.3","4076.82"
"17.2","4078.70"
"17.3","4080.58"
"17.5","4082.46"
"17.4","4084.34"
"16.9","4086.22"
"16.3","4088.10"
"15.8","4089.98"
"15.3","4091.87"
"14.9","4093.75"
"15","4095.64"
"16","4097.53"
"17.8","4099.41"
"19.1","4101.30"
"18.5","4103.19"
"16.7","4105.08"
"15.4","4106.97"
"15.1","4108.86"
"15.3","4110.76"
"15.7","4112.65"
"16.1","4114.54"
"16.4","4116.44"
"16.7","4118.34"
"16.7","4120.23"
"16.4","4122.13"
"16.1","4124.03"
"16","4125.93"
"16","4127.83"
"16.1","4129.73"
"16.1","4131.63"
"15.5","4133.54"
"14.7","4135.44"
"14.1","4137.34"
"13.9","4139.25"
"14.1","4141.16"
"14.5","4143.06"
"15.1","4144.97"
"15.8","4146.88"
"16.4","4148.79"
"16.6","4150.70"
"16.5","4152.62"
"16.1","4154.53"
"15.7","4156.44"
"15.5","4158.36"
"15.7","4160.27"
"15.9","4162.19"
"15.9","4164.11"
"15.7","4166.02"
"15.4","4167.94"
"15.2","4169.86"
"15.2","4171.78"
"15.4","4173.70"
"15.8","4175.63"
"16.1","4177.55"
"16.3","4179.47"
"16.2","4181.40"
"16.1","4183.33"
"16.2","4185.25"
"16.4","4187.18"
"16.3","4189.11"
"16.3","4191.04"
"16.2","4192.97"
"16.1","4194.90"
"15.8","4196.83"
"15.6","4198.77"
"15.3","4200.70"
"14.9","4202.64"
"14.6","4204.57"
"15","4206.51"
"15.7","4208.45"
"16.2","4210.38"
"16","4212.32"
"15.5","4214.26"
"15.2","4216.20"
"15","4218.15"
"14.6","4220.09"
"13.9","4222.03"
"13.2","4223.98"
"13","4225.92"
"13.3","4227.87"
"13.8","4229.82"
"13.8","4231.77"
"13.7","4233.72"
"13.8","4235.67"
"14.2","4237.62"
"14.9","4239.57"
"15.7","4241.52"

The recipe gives 1.09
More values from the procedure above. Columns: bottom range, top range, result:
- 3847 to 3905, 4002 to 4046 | 1.09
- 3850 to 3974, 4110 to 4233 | 1.05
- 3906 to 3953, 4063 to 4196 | 1.06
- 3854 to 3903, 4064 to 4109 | 1.12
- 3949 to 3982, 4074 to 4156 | 1.05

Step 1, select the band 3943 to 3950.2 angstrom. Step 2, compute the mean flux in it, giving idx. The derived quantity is 17.1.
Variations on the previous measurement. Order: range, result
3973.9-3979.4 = 14.5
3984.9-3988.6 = 16.3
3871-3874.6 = 17.4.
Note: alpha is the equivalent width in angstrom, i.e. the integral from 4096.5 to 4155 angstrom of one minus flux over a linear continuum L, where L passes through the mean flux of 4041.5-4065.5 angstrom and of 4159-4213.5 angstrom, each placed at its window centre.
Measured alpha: 1.7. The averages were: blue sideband 17.3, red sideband 15.8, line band 16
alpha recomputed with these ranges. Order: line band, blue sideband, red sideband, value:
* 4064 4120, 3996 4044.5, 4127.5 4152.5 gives -2.3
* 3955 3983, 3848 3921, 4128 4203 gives 0.3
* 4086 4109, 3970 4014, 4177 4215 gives -0.3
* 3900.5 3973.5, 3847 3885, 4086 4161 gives -2.0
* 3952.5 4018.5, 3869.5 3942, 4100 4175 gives -1.6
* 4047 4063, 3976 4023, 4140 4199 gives -1.0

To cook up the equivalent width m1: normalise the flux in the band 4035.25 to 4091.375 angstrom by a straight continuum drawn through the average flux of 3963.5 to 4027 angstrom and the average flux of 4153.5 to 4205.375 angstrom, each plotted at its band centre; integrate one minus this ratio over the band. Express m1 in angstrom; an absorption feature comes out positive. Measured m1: -2.43 angstrom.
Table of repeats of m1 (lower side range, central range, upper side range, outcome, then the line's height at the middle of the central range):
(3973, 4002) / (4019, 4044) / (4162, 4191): -0.8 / 16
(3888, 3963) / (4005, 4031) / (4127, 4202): -0.8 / 16.3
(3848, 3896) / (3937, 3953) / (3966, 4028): -0.2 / 16.6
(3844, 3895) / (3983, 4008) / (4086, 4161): -0.7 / 16.3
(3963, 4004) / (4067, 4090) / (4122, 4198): -1.2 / 16.1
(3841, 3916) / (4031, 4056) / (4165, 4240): -2.0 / 15.8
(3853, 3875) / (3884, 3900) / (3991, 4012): 0.9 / 17.3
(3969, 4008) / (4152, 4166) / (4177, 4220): 0.0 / 15.9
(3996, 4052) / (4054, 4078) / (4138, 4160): -0.9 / 16.4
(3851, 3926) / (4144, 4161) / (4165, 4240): -0.5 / 15.4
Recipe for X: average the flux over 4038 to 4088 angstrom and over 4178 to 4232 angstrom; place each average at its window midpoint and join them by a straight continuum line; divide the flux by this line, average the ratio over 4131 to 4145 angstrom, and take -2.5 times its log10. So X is 0.10 mag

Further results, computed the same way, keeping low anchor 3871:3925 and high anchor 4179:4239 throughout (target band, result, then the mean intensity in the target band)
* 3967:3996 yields -0.01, 16.3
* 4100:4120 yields -0.06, 16.5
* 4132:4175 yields 0.00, 15.4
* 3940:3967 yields -0.03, 16.8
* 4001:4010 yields -0.07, 17.1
